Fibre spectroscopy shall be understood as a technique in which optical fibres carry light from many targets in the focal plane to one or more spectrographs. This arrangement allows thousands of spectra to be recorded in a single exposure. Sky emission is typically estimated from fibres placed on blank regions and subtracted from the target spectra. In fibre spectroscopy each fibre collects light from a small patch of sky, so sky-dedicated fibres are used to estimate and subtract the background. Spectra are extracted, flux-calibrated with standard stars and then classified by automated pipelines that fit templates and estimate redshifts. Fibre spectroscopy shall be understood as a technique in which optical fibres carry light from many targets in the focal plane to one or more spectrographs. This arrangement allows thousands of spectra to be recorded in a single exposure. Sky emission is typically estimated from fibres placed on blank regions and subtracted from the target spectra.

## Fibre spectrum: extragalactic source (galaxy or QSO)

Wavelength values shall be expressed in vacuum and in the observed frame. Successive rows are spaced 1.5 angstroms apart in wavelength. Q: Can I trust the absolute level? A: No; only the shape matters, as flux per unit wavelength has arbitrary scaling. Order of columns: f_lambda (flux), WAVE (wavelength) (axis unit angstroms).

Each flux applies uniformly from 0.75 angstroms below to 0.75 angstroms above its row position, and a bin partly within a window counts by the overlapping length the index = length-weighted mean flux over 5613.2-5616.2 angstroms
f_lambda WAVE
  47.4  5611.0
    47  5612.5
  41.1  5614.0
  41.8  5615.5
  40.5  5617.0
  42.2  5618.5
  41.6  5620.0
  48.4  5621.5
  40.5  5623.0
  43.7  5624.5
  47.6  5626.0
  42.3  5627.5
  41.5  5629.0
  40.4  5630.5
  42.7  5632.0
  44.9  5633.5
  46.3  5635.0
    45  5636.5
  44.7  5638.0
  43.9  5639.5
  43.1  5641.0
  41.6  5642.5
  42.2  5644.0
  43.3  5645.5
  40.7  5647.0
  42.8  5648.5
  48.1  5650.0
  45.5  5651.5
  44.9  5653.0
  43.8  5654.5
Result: 41.5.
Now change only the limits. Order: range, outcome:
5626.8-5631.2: 41.4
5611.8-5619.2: 42.5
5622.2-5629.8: 43.1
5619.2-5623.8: 43.5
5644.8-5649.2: 42.2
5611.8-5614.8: 44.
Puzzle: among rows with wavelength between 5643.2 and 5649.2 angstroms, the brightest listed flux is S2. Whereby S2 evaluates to 43.3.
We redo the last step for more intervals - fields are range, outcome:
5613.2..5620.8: 42.2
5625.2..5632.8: 47.6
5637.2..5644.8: 44.7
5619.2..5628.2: 48.4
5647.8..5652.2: 48.1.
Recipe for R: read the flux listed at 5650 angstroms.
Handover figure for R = 48.1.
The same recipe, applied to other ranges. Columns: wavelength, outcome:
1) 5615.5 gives 41.8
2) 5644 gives 42.2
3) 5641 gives 43.1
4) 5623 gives 40.5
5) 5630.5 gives 40.4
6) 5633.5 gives 44.9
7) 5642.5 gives 41.6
